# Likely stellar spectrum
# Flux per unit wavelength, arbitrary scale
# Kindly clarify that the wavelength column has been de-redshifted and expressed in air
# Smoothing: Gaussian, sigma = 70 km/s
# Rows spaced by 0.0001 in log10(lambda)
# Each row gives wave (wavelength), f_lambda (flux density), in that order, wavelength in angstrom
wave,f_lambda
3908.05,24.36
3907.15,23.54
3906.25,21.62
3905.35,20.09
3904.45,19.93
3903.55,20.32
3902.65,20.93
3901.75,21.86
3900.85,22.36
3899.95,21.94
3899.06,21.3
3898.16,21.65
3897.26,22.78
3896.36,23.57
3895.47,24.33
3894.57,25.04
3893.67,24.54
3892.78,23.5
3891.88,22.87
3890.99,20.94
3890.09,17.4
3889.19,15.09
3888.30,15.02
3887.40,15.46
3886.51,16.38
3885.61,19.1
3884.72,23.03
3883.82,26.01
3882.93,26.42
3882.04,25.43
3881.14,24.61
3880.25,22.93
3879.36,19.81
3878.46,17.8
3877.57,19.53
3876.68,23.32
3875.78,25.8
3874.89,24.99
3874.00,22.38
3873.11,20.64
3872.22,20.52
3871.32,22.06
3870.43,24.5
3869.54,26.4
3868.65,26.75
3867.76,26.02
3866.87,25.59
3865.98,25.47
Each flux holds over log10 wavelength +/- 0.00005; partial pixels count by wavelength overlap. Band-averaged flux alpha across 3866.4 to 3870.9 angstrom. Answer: 25.9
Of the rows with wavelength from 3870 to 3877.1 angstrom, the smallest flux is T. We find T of 20.52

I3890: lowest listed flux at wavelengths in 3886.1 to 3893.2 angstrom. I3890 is 15.02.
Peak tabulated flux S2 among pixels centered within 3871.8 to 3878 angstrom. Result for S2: 25.8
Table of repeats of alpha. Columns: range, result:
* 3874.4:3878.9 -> 22.3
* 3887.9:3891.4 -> 17.1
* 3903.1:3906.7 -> 20.5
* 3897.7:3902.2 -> 21.8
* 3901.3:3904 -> 21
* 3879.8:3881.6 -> 23.8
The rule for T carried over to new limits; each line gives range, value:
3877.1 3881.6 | 17.8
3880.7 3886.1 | 19.1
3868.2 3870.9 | 24.5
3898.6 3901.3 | 21.3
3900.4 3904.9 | 19.93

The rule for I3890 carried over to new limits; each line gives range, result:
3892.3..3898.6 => 21.65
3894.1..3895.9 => 24.33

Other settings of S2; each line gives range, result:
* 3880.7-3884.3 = 26.42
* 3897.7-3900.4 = 21.94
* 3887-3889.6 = 15.46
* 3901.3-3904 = 21.86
